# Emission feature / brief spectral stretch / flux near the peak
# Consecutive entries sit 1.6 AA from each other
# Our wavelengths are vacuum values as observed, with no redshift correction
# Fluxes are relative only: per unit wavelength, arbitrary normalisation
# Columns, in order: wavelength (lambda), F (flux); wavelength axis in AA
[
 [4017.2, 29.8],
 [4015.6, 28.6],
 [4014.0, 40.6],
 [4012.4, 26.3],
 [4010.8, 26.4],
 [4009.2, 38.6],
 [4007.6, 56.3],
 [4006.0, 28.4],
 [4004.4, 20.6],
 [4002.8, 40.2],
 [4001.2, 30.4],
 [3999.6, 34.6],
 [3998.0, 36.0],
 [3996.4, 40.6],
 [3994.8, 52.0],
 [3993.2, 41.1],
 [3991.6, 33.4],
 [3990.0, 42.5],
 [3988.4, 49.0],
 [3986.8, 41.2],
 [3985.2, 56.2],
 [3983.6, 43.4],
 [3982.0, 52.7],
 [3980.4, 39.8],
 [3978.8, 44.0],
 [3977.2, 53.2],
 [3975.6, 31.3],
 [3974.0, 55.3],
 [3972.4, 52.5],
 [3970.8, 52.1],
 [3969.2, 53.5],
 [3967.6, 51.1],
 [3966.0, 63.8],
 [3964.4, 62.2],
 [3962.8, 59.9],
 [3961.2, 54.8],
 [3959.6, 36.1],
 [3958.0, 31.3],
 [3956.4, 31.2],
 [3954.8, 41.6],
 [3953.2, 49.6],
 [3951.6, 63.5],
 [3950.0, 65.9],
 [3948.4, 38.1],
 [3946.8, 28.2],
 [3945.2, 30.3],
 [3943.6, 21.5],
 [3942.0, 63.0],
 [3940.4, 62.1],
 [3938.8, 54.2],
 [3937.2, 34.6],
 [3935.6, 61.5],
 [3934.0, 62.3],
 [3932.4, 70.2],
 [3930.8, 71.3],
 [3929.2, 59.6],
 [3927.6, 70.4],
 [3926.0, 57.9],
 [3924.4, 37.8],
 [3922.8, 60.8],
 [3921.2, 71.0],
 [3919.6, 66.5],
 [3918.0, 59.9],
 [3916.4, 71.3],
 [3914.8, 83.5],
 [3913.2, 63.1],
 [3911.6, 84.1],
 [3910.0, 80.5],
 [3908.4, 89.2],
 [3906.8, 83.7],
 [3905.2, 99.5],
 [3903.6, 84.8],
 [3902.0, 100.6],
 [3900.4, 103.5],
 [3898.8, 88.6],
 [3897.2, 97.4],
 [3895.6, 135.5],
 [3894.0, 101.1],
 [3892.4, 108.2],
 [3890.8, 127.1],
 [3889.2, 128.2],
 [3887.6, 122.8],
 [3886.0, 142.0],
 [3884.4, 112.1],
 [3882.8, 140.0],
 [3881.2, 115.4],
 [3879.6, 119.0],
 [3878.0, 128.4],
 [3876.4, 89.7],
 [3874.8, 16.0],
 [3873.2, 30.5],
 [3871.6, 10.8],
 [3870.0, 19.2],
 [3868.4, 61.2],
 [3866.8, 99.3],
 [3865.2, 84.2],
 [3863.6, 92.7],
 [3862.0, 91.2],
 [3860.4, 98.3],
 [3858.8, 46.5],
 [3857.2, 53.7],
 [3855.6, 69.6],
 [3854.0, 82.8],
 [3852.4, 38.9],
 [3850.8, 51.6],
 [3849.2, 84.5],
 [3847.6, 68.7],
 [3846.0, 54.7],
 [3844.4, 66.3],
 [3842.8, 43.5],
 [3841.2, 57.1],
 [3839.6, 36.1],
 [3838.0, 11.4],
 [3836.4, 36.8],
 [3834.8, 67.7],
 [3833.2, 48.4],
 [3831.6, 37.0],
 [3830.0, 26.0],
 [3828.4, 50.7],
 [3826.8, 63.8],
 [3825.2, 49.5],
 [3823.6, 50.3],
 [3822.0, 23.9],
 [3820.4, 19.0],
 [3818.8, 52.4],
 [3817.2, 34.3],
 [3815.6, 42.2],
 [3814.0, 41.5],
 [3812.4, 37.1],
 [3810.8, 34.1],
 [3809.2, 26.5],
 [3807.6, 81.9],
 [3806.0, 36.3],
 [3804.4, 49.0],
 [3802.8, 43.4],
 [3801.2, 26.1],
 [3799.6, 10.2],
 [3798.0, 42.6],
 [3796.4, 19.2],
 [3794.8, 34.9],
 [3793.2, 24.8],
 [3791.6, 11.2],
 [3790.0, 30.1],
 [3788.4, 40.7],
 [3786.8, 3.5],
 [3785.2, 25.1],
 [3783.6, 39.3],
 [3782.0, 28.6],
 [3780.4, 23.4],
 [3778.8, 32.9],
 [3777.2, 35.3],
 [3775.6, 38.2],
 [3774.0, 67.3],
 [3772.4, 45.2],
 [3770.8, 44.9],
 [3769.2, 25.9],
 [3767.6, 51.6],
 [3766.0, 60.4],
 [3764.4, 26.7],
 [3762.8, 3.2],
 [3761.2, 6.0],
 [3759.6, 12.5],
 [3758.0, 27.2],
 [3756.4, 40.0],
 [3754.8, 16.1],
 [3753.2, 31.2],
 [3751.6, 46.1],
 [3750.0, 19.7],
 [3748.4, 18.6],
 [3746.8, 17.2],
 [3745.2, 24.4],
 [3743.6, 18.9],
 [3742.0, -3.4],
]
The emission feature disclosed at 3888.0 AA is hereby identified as Lyman alpha 1216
